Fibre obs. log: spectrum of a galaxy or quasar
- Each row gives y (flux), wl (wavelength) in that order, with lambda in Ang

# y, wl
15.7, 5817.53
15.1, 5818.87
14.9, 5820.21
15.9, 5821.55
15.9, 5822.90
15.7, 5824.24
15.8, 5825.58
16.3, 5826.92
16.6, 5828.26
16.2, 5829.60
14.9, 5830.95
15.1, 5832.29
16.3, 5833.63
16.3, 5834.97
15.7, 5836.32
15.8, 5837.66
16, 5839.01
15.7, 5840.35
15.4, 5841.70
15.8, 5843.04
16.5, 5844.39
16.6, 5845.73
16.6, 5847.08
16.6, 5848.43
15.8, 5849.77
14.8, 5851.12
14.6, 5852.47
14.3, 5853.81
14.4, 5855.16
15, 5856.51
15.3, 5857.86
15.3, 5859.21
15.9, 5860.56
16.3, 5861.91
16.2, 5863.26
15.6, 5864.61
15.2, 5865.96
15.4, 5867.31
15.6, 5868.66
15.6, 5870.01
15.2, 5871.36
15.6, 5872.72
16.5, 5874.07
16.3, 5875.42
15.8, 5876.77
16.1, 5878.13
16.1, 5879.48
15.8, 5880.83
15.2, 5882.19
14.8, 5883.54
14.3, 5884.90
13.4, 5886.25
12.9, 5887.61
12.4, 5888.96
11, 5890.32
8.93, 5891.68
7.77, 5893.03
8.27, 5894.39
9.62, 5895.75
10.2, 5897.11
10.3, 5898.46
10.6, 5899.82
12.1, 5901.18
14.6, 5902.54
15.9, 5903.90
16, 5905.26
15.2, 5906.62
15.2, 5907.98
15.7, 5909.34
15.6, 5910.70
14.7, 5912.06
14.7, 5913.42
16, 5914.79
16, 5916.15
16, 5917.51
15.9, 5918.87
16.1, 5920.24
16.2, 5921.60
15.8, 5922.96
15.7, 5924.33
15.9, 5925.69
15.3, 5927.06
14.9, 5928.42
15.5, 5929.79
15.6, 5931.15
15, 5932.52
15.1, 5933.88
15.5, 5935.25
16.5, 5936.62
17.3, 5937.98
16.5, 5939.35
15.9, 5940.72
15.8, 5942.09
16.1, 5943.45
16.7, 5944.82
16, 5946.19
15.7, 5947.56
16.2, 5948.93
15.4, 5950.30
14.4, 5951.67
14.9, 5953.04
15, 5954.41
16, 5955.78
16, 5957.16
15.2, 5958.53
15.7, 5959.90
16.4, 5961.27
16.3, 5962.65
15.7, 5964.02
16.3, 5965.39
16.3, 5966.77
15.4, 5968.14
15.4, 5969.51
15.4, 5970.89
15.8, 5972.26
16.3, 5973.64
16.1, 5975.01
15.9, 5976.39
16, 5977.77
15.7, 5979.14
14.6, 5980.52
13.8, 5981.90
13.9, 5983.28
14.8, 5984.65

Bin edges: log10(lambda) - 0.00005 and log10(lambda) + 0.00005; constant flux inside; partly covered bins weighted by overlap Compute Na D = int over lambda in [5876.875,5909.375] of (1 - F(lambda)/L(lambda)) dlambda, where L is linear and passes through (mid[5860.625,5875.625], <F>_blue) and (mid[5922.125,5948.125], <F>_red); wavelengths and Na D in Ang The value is 5.7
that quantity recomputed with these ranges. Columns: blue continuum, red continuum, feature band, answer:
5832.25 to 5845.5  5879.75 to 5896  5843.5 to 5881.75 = -4.4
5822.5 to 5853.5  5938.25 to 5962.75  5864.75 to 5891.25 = 1.6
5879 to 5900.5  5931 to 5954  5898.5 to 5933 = -3.2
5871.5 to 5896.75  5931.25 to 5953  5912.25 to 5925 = -0.8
